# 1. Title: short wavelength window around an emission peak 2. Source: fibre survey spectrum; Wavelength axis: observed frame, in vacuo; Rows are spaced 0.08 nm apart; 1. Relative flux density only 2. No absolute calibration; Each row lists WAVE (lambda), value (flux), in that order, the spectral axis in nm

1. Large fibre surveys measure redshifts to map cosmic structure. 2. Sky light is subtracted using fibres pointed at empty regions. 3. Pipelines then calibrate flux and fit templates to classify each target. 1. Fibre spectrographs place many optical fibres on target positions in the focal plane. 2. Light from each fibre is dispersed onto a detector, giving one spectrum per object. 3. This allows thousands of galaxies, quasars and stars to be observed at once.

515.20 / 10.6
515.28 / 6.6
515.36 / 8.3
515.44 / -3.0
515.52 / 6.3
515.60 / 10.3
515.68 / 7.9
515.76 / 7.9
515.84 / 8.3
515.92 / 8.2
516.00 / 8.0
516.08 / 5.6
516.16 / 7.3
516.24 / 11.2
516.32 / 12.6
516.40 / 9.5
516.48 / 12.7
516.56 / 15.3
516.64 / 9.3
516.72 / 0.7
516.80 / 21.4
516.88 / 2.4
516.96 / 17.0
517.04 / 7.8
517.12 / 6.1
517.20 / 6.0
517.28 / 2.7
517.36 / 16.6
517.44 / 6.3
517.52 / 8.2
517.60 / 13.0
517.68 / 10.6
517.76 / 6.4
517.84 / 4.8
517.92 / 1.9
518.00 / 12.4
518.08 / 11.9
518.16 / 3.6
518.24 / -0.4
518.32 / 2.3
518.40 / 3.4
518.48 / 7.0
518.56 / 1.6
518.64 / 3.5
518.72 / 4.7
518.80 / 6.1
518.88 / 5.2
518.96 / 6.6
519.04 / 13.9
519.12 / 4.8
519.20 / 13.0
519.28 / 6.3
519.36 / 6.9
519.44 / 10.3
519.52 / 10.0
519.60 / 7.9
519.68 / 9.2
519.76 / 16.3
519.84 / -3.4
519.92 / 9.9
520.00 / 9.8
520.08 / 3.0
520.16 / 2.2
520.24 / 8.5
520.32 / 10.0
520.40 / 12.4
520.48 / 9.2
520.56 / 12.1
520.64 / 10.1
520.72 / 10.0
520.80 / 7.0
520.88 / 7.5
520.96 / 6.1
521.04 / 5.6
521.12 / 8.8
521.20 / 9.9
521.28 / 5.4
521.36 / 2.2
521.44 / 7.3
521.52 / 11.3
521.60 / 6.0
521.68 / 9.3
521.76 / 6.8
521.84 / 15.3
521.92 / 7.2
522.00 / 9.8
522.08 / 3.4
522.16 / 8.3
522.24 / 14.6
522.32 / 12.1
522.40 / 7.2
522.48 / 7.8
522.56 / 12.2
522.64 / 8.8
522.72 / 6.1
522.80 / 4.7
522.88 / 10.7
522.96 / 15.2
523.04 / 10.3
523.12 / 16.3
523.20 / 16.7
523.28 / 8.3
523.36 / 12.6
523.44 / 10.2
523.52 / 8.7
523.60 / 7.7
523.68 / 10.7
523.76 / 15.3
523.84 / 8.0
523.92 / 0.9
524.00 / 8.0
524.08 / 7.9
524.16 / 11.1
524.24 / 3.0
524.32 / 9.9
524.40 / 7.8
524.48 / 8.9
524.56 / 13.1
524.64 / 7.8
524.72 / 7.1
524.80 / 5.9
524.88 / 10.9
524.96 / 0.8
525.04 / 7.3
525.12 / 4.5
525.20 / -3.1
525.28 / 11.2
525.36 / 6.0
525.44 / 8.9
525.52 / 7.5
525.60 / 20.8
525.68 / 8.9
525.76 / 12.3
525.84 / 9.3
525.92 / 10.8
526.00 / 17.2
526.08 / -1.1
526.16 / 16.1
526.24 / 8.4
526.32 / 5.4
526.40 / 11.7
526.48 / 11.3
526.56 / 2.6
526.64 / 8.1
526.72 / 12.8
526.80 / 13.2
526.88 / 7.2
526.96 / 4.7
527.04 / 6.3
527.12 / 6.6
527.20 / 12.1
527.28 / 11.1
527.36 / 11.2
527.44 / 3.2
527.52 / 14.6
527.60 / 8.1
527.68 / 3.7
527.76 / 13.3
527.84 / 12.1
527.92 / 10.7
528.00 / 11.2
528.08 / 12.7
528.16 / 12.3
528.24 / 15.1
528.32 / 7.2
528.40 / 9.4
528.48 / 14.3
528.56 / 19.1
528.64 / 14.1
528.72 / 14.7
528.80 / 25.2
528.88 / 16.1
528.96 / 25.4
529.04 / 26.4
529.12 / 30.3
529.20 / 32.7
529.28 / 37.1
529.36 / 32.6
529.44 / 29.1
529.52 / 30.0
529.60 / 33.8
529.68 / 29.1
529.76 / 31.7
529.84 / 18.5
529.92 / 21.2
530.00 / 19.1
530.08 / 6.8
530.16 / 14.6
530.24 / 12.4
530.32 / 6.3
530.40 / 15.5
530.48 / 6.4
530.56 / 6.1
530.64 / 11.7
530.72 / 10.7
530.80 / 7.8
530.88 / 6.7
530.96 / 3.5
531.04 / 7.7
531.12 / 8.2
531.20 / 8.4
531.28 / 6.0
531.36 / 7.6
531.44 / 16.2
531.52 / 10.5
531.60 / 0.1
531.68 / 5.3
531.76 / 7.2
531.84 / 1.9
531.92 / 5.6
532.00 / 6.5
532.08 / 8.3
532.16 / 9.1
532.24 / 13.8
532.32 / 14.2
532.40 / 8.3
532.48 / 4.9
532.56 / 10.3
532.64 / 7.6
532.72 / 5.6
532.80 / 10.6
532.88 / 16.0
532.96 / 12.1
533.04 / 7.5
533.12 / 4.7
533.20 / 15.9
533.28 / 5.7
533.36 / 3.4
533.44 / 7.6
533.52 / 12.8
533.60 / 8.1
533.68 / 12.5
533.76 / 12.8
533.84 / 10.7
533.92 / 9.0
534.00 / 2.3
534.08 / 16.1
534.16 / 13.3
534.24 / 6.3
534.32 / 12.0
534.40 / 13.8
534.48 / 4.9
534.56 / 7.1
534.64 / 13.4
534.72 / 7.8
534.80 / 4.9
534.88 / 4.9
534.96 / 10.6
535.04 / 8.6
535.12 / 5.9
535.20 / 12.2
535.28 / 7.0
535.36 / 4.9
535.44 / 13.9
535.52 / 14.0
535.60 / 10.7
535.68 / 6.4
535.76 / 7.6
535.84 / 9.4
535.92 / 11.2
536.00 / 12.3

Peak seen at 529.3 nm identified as [O II] 3727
